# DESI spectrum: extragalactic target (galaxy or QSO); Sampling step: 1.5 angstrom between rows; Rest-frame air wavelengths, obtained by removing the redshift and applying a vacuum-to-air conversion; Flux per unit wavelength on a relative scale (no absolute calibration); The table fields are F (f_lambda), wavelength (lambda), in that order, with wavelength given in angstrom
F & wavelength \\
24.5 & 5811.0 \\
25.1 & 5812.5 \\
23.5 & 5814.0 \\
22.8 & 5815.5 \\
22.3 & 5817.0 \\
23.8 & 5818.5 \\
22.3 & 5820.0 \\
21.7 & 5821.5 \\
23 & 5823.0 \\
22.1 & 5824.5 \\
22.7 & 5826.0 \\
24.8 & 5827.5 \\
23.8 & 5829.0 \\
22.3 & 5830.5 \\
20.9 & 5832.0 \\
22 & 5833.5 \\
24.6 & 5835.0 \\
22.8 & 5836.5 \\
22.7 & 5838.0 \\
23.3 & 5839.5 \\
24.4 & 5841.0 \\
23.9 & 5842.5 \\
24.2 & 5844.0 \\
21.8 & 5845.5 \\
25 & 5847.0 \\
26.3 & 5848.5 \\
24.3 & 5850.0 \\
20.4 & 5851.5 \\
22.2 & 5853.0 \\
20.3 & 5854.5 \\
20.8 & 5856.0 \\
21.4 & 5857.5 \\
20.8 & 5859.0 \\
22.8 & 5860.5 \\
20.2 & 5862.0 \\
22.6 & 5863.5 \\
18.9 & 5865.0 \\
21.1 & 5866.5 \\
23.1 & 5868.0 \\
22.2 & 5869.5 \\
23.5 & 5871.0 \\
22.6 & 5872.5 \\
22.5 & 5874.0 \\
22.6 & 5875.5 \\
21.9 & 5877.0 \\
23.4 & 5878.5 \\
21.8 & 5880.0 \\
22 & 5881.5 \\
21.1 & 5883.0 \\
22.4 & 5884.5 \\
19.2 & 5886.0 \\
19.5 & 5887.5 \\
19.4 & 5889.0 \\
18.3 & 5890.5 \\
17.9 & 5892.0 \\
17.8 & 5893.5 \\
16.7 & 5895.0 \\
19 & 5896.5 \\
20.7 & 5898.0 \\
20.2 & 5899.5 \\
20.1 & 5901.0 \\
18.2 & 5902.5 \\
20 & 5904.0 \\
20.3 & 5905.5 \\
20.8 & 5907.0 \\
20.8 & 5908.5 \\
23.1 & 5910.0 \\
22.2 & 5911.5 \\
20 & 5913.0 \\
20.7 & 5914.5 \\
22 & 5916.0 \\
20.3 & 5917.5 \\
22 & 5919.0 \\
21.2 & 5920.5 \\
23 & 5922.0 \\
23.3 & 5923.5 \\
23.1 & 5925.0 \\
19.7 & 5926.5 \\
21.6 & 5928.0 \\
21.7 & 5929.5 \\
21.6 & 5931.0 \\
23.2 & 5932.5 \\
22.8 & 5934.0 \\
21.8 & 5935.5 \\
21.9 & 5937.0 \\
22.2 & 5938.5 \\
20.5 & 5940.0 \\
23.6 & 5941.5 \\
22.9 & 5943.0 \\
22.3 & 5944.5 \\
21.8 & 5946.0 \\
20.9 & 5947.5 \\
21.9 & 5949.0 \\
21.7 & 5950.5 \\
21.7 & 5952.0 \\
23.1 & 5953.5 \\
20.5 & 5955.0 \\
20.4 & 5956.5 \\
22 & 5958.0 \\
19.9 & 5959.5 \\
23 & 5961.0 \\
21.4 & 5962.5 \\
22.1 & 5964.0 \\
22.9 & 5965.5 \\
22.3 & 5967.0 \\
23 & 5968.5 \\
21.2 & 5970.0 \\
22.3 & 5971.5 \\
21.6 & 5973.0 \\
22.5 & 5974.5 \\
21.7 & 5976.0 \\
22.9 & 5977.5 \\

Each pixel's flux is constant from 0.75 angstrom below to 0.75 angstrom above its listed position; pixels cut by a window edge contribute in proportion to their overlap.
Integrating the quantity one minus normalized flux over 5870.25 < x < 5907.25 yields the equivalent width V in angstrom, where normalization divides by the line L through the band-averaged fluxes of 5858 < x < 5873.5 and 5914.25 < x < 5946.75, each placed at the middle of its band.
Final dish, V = 2.3 angstrom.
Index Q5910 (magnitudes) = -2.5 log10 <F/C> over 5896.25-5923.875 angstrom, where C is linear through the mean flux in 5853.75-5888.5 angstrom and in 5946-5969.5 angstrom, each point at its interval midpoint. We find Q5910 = 0.04 mag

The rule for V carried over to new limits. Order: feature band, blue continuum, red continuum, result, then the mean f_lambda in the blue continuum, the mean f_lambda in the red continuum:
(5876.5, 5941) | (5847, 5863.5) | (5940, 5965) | 3.0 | 22.1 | 21.8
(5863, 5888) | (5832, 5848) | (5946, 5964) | 1.1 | 23.4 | 21.5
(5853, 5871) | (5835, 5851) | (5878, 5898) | 0.6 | 23.9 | 19.9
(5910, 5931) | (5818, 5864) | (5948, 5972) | 0.4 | 22.7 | 21.8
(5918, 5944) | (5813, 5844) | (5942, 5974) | 0.0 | 23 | 21.9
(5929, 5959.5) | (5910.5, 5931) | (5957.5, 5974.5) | -0.1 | 21.6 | 22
